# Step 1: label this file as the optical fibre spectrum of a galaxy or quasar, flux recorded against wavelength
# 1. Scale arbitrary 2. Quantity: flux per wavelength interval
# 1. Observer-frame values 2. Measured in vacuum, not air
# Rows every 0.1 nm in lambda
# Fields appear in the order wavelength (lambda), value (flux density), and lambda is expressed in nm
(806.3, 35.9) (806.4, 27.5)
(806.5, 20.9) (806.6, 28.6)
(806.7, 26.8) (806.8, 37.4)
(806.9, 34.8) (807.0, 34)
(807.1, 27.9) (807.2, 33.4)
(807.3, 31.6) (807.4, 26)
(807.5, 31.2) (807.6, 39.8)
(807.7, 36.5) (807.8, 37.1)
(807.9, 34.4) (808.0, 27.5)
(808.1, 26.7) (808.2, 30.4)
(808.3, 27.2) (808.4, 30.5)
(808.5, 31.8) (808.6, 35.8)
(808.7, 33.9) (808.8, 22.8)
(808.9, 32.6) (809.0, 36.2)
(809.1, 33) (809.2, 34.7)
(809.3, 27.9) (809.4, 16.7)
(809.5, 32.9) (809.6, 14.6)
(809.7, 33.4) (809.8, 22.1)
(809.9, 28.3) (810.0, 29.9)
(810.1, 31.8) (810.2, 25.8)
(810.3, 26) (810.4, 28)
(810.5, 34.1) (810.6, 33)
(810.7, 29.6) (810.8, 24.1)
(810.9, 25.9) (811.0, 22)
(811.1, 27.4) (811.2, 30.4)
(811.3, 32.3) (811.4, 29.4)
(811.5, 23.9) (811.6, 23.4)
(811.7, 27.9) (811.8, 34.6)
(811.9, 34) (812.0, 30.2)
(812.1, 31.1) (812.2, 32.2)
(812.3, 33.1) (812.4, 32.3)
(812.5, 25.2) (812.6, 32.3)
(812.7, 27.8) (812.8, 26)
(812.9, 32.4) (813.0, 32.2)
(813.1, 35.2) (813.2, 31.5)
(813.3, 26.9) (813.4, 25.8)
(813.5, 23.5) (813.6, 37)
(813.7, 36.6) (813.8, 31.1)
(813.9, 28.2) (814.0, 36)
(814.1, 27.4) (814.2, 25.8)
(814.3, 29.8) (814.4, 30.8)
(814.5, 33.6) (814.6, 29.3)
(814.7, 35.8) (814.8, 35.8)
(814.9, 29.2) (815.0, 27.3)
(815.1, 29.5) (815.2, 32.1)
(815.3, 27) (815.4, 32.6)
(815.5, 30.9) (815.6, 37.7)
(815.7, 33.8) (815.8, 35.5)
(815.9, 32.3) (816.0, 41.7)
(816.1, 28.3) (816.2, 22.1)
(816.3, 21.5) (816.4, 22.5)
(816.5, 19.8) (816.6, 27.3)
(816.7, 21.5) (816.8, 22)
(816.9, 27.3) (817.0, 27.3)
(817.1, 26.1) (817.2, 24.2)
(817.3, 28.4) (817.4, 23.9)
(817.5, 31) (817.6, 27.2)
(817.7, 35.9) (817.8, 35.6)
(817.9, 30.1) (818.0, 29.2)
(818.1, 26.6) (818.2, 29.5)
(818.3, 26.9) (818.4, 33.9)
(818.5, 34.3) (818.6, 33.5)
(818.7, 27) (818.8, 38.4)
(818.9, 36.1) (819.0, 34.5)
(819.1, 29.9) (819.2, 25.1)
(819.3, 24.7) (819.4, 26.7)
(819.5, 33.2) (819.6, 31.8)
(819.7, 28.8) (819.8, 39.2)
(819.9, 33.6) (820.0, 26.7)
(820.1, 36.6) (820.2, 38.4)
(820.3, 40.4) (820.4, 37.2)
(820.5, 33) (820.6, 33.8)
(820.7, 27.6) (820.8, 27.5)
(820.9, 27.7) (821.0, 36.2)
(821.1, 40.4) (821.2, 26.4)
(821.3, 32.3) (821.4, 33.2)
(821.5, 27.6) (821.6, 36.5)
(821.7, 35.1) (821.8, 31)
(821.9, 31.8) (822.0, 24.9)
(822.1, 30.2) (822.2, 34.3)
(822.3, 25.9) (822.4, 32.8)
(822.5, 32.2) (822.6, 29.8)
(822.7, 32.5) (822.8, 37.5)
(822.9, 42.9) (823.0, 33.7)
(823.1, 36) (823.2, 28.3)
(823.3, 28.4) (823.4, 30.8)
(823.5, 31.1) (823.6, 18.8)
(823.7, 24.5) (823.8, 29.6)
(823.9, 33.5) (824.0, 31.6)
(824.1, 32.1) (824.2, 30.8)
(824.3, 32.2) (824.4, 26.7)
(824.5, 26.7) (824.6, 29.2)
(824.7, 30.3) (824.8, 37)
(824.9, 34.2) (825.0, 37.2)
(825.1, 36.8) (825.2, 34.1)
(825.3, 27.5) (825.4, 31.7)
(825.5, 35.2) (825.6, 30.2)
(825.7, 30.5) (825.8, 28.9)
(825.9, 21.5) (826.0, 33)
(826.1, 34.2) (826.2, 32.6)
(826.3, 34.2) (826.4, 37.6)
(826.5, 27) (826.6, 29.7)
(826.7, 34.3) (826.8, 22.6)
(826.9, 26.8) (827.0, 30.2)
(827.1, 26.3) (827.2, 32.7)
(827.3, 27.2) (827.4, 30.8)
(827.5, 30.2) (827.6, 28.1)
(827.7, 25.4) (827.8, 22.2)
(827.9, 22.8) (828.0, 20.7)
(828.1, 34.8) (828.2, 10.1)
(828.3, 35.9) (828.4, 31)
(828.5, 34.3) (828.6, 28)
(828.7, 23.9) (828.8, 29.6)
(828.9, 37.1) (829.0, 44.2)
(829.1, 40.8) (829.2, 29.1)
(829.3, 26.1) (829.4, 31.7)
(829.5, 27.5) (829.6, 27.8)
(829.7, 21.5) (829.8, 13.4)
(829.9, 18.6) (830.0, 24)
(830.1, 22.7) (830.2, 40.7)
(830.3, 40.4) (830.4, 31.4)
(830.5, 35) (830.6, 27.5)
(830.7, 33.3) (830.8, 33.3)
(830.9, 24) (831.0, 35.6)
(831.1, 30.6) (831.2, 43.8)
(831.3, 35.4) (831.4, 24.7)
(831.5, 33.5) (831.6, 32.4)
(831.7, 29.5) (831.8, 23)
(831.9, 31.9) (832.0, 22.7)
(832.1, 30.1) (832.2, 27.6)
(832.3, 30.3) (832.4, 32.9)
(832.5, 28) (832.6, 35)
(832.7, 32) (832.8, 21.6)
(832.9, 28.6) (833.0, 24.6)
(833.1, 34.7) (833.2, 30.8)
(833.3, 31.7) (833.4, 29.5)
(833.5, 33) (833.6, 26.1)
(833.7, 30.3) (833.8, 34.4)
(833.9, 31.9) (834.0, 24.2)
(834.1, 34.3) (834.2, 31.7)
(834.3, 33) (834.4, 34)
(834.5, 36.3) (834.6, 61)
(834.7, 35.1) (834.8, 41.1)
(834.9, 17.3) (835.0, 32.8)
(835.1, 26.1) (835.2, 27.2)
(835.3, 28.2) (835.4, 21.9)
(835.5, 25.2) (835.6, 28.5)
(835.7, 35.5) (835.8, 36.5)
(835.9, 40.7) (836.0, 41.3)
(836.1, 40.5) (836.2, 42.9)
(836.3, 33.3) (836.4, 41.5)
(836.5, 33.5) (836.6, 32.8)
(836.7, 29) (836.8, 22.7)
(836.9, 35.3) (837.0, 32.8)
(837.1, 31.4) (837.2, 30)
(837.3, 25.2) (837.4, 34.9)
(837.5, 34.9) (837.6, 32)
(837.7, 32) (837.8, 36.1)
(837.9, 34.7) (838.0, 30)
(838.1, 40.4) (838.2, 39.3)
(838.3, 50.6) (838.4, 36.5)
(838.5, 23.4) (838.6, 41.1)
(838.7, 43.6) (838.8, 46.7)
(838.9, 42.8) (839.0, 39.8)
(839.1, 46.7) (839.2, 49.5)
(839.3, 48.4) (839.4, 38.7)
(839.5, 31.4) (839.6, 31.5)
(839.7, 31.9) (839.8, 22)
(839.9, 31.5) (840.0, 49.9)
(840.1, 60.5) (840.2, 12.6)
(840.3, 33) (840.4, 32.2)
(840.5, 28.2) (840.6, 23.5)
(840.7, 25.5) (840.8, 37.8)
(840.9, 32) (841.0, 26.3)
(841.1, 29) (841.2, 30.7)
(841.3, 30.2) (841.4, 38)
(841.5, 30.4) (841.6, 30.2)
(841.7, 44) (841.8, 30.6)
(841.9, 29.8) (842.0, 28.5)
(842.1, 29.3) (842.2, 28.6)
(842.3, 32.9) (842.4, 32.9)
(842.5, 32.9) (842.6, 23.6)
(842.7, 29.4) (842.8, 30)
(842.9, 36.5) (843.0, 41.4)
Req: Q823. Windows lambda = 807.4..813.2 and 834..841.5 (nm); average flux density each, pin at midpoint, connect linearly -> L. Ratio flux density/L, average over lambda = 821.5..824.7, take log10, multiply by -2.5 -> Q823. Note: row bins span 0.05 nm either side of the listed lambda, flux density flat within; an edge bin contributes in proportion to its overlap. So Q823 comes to 0.04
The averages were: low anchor 29.8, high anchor 34.5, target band 30.9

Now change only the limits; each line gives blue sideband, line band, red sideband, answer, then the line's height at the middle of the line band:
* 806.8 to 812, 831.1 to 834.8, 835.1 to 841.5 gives 0.06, 33.6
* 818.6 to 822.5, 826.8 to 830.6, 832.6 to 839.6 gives 0.16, 33.2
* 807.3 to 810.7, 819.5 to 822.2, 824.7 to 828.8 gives -0.10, 29.9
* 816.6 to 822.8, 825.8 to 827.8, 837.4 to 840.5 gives 0.13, 33.3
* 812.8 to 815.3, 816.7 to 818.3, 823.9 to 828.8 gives 0.09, 30.5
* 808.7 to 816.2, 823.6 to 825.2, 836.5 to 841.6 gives 0.03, 32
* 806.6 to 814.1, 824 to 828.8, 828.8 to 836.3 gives 0.04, 31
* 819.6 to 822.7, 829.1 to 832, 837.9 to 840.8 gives 0.17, 34.7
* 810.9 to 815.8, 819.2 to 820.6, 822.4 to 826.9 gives -0.06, 30.9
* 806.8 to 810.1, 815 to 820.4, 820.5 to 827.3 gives 0.03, 31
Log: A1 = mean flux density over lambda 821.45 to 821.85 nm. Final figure 32.5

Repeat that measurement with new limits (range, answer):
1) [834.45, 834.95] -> 38.2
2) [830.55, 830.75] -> 30.4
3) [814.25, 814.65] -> 30.9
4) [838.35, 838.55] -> 29.9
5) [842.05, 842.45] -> 30.9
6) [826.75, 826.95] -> 24.7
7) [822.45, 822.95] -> 35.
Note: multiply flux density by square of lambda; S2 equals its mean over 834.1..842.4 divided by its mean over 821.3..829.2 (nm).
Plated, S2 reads 1.15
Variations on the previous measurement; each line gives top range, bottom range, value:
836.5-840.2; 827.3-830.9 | 1.29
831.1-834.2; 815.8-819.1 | 1.08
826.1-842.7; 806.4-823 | 1.10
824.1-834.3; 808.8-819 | 1.05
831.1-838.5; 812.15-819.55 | 1.14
